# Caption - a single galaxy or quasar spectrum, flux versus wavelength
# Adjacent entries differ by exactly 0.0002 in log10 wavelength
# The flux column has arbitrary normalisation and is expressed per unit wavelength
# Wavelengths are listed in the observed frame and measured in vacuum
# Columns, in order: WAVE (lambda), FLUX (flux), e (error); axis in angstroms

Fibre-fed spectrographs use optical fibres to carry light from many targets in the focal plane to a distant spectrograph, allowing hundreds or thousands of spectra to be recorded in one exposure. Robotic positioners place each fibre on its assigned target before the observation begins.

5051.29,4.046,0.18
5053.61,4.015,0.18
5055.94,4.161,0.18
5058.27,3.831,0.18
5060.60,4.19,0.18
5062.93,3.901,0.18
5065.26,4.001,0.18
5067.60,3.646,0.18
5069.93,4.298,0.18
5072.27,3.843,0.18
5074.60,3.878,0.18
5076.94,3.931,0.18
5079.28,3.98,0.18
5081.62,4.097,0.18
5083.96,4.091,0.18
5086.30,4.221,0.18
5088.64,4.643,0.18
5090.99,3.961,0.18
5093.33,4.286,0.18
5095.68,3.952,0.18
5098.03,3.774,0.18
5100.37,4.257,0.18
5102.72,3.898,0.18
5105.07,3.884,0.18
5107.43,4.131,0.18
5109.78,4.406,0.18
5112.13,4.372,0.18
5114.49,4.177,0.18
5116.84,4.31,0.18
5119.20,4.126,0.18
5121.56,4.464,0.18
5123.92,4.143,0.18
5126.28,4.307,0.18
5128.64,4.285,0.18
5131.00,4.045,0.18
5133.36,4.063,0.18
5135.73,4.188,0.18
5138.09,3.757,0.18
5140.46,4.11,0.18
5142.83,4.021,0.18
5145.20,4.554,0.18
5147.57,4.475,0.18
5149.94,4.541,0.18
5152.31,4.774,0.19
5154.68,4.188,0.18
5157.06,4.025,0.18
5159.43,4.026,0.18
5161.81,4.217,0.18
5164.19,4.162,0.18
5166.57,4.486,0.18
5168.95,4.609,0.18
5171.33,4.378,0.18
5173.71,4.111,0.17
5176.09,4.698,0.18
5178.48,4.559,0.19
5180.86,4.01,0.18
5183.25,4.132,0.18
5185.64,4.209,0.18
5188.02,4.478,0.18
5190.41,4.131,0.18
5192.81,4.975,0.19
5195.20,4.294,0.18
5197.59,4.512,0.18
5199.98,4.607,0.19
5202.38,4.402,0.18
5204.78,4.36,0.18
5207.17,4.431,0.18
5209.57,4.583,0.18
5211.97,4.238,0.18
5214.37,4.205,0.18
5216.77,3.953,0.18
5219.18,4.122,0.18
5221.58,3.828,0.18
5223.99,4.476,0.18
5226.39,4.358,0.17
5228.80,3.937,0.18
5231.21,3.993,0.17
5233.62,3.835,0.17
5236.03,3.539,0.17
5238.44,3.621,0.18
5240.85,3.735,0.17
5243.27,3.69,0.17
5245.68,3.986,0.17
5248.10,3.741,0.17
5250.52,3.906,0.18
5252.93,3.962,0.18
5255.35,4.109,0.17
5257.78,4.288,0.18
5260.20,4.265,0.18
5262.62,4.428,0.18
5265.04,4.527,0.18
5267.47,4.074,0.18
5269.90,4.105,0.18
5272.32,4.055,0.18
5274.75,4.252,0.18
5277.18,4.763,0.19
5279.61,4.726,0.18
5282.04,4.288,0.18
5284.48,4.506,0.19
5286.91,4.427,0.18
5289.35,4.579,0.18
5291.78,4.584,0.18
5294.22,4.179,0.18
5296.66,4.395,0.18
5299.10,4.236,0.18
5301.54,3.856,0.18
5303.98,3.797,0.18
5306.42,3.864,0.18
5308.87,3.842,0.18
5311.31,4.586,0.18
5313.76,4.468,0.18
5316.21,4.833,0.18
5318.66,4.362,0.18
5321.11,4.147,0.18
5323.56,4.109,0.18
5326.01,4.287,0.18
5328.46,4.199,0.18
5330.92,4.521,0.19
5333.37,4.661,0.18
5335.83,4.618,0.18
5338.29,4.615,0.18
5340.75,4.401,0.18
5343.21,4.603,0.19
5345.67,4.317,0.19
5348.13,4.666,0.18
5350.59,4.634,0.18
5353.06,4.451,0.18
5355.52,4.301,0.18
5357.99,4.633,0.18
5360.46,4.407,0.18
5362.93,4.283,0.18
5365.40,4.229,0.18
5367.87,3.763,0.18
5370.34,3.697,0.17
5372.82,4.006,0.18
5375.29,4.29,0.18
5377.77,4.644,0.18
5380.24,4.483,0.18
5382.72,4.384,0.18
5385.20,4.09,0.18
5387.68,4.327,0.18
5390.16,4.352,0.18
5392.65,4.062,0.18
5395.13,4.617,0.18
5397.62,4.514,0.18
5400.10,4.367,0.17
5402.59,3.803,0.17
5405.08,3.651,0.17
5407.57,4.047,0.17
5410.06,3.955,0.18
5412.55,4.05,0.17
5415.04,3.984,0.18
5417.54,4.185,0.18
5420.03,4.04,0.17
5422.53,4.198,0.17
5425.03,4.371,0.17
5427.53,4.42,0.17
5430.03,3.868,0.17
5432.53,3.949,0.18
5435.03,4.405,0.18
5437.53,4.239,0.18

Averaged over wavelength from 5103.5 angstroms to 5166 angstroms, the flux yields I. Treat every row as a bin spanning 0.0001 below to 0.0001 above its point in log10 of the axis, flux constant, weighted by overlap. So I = 4.22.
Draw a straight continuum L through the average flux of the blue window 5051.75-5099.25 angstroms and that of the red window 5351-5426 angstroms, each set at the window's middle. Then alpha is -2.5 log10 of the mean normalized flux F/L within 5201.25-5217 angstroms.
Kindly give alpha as -0.06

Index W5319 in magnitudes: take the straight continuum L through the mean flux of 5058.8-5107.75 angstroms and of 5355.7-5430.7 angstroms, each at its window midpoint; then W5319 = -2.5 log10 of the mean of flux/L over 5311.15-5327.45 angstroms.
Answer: -0.058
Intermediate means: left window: 4.04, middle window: 4.38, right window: 4.19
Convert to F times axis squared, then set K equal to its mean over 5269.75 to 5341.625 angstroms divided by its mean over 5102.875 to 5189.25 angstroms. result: 1.08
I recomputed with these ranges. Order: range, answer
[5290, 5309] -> 4.12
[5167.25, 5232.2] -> 4.32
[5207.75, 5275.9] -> 4.07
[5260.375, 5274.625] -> 4.24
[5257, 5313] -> 4.29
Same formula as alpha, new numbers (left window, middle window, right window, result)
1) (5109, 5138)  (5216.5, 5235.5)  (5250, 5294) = 0.06 mag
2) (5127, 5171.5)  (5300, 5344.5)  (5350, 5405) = -0.01 mag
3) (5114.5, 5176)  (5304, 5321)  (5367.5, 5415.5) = -0.02 mag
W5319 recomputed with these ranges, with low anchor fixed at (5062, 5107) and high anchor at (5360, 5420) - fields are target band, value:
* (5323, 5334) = -0.055 mag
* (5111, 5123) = -0.062 mag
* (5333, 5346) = -0.099 mag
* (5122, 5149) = -0.036 mag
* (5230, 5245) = 0.098 mag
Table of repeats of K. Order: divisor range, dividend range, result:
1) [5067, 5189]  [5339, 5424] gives 1.11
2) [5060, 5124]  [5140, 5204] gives 1.10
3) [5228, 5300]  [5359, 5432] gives 1.05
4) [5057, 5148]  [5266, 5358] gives 1.15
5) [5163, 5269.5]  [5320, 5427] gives 1.08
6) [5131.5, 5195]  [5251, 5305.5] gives 1.04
